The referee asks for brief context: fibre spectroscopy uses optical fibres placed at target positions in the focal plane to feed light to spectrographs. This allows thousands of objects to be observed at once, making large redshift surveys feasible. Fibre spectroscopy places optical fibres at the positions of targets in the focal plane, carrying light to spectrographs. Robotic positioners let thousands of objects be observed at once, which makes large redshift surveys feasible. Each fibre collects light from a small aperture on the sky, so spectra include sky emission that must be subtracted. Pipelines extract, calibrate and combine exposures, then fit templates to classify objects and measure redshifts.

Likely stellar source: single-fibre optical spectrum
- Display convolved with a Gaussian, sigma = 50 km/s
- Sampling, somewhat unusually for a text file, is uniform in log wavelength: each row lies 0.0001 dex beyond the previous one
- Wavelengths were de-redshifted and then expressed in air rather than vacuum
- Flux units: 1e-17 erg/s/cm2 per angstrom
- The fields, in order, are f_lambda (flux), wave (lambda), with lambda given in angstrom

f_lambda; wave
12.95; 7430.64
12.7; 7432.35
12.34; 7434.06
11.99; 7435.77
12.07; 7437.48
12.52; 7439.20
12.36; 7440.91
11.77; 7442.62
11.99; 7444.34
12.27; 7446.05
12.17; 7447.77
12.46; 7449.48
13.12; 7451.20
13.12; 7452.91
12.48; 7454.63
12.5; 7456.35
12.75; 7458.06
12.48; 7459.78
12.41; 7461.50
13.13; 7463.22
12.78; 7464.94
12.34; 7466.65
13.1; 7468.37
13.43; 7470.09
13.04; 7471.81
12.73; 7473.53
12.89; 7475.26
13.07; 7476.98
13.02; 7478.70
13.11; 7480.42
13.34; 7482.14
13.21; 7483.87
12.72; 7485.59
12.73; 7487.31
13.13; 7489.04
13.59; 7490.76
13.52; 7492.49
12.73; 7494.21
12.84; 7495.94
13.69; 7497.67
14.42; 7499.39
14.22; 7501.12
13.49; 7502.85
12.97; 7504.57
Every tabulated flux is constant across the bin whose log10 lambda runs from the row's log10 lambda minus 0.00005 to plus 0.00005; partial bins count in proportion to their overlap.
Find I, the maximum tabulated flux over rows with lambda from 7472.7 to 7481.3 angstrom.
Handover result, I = 13.11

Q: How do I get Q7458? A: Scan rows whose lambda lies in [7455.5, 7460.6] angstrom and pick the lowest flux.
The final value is 12.48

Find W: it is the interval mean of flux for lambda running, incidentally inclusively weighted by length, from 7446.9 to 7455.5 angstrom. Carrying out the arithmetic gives 12.7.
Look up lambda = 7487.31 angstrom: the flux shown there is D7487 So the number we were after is 12.73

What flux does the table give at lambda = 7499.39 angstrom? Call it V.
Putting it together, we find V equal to 14.42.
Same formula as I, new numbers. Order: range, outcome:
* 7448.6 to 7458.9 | 13.12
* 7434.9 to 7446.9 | 12.52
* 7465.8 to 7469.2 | 13.1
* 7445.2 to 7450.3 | 12.46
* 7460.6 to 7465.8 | 13.13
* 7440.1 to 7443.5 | 12.36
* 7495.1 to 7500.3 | 14.42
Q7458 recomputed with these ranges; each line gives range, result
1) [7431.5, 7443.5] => 11.77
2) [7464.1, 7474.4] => 12.34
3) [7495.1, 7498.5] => 12.84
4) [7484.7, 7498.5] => 12.72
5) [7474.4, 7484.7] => 12.89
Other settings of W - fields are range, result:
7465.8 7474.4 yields 12.9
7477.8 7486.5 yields 13.1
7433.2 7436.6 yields 12.2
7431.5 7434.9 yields 12.5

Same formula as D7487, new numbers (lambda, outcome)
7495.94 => 12.84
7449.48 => 12.46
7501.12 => 14.22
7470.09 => 13.43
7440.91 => 12.36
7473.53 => 12.73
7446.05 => 12.27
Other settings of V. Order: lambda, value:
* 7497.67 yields 13.69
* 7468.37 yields 13.1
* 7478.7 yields 13.02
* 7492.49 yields 13.52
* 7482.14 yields 13.34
